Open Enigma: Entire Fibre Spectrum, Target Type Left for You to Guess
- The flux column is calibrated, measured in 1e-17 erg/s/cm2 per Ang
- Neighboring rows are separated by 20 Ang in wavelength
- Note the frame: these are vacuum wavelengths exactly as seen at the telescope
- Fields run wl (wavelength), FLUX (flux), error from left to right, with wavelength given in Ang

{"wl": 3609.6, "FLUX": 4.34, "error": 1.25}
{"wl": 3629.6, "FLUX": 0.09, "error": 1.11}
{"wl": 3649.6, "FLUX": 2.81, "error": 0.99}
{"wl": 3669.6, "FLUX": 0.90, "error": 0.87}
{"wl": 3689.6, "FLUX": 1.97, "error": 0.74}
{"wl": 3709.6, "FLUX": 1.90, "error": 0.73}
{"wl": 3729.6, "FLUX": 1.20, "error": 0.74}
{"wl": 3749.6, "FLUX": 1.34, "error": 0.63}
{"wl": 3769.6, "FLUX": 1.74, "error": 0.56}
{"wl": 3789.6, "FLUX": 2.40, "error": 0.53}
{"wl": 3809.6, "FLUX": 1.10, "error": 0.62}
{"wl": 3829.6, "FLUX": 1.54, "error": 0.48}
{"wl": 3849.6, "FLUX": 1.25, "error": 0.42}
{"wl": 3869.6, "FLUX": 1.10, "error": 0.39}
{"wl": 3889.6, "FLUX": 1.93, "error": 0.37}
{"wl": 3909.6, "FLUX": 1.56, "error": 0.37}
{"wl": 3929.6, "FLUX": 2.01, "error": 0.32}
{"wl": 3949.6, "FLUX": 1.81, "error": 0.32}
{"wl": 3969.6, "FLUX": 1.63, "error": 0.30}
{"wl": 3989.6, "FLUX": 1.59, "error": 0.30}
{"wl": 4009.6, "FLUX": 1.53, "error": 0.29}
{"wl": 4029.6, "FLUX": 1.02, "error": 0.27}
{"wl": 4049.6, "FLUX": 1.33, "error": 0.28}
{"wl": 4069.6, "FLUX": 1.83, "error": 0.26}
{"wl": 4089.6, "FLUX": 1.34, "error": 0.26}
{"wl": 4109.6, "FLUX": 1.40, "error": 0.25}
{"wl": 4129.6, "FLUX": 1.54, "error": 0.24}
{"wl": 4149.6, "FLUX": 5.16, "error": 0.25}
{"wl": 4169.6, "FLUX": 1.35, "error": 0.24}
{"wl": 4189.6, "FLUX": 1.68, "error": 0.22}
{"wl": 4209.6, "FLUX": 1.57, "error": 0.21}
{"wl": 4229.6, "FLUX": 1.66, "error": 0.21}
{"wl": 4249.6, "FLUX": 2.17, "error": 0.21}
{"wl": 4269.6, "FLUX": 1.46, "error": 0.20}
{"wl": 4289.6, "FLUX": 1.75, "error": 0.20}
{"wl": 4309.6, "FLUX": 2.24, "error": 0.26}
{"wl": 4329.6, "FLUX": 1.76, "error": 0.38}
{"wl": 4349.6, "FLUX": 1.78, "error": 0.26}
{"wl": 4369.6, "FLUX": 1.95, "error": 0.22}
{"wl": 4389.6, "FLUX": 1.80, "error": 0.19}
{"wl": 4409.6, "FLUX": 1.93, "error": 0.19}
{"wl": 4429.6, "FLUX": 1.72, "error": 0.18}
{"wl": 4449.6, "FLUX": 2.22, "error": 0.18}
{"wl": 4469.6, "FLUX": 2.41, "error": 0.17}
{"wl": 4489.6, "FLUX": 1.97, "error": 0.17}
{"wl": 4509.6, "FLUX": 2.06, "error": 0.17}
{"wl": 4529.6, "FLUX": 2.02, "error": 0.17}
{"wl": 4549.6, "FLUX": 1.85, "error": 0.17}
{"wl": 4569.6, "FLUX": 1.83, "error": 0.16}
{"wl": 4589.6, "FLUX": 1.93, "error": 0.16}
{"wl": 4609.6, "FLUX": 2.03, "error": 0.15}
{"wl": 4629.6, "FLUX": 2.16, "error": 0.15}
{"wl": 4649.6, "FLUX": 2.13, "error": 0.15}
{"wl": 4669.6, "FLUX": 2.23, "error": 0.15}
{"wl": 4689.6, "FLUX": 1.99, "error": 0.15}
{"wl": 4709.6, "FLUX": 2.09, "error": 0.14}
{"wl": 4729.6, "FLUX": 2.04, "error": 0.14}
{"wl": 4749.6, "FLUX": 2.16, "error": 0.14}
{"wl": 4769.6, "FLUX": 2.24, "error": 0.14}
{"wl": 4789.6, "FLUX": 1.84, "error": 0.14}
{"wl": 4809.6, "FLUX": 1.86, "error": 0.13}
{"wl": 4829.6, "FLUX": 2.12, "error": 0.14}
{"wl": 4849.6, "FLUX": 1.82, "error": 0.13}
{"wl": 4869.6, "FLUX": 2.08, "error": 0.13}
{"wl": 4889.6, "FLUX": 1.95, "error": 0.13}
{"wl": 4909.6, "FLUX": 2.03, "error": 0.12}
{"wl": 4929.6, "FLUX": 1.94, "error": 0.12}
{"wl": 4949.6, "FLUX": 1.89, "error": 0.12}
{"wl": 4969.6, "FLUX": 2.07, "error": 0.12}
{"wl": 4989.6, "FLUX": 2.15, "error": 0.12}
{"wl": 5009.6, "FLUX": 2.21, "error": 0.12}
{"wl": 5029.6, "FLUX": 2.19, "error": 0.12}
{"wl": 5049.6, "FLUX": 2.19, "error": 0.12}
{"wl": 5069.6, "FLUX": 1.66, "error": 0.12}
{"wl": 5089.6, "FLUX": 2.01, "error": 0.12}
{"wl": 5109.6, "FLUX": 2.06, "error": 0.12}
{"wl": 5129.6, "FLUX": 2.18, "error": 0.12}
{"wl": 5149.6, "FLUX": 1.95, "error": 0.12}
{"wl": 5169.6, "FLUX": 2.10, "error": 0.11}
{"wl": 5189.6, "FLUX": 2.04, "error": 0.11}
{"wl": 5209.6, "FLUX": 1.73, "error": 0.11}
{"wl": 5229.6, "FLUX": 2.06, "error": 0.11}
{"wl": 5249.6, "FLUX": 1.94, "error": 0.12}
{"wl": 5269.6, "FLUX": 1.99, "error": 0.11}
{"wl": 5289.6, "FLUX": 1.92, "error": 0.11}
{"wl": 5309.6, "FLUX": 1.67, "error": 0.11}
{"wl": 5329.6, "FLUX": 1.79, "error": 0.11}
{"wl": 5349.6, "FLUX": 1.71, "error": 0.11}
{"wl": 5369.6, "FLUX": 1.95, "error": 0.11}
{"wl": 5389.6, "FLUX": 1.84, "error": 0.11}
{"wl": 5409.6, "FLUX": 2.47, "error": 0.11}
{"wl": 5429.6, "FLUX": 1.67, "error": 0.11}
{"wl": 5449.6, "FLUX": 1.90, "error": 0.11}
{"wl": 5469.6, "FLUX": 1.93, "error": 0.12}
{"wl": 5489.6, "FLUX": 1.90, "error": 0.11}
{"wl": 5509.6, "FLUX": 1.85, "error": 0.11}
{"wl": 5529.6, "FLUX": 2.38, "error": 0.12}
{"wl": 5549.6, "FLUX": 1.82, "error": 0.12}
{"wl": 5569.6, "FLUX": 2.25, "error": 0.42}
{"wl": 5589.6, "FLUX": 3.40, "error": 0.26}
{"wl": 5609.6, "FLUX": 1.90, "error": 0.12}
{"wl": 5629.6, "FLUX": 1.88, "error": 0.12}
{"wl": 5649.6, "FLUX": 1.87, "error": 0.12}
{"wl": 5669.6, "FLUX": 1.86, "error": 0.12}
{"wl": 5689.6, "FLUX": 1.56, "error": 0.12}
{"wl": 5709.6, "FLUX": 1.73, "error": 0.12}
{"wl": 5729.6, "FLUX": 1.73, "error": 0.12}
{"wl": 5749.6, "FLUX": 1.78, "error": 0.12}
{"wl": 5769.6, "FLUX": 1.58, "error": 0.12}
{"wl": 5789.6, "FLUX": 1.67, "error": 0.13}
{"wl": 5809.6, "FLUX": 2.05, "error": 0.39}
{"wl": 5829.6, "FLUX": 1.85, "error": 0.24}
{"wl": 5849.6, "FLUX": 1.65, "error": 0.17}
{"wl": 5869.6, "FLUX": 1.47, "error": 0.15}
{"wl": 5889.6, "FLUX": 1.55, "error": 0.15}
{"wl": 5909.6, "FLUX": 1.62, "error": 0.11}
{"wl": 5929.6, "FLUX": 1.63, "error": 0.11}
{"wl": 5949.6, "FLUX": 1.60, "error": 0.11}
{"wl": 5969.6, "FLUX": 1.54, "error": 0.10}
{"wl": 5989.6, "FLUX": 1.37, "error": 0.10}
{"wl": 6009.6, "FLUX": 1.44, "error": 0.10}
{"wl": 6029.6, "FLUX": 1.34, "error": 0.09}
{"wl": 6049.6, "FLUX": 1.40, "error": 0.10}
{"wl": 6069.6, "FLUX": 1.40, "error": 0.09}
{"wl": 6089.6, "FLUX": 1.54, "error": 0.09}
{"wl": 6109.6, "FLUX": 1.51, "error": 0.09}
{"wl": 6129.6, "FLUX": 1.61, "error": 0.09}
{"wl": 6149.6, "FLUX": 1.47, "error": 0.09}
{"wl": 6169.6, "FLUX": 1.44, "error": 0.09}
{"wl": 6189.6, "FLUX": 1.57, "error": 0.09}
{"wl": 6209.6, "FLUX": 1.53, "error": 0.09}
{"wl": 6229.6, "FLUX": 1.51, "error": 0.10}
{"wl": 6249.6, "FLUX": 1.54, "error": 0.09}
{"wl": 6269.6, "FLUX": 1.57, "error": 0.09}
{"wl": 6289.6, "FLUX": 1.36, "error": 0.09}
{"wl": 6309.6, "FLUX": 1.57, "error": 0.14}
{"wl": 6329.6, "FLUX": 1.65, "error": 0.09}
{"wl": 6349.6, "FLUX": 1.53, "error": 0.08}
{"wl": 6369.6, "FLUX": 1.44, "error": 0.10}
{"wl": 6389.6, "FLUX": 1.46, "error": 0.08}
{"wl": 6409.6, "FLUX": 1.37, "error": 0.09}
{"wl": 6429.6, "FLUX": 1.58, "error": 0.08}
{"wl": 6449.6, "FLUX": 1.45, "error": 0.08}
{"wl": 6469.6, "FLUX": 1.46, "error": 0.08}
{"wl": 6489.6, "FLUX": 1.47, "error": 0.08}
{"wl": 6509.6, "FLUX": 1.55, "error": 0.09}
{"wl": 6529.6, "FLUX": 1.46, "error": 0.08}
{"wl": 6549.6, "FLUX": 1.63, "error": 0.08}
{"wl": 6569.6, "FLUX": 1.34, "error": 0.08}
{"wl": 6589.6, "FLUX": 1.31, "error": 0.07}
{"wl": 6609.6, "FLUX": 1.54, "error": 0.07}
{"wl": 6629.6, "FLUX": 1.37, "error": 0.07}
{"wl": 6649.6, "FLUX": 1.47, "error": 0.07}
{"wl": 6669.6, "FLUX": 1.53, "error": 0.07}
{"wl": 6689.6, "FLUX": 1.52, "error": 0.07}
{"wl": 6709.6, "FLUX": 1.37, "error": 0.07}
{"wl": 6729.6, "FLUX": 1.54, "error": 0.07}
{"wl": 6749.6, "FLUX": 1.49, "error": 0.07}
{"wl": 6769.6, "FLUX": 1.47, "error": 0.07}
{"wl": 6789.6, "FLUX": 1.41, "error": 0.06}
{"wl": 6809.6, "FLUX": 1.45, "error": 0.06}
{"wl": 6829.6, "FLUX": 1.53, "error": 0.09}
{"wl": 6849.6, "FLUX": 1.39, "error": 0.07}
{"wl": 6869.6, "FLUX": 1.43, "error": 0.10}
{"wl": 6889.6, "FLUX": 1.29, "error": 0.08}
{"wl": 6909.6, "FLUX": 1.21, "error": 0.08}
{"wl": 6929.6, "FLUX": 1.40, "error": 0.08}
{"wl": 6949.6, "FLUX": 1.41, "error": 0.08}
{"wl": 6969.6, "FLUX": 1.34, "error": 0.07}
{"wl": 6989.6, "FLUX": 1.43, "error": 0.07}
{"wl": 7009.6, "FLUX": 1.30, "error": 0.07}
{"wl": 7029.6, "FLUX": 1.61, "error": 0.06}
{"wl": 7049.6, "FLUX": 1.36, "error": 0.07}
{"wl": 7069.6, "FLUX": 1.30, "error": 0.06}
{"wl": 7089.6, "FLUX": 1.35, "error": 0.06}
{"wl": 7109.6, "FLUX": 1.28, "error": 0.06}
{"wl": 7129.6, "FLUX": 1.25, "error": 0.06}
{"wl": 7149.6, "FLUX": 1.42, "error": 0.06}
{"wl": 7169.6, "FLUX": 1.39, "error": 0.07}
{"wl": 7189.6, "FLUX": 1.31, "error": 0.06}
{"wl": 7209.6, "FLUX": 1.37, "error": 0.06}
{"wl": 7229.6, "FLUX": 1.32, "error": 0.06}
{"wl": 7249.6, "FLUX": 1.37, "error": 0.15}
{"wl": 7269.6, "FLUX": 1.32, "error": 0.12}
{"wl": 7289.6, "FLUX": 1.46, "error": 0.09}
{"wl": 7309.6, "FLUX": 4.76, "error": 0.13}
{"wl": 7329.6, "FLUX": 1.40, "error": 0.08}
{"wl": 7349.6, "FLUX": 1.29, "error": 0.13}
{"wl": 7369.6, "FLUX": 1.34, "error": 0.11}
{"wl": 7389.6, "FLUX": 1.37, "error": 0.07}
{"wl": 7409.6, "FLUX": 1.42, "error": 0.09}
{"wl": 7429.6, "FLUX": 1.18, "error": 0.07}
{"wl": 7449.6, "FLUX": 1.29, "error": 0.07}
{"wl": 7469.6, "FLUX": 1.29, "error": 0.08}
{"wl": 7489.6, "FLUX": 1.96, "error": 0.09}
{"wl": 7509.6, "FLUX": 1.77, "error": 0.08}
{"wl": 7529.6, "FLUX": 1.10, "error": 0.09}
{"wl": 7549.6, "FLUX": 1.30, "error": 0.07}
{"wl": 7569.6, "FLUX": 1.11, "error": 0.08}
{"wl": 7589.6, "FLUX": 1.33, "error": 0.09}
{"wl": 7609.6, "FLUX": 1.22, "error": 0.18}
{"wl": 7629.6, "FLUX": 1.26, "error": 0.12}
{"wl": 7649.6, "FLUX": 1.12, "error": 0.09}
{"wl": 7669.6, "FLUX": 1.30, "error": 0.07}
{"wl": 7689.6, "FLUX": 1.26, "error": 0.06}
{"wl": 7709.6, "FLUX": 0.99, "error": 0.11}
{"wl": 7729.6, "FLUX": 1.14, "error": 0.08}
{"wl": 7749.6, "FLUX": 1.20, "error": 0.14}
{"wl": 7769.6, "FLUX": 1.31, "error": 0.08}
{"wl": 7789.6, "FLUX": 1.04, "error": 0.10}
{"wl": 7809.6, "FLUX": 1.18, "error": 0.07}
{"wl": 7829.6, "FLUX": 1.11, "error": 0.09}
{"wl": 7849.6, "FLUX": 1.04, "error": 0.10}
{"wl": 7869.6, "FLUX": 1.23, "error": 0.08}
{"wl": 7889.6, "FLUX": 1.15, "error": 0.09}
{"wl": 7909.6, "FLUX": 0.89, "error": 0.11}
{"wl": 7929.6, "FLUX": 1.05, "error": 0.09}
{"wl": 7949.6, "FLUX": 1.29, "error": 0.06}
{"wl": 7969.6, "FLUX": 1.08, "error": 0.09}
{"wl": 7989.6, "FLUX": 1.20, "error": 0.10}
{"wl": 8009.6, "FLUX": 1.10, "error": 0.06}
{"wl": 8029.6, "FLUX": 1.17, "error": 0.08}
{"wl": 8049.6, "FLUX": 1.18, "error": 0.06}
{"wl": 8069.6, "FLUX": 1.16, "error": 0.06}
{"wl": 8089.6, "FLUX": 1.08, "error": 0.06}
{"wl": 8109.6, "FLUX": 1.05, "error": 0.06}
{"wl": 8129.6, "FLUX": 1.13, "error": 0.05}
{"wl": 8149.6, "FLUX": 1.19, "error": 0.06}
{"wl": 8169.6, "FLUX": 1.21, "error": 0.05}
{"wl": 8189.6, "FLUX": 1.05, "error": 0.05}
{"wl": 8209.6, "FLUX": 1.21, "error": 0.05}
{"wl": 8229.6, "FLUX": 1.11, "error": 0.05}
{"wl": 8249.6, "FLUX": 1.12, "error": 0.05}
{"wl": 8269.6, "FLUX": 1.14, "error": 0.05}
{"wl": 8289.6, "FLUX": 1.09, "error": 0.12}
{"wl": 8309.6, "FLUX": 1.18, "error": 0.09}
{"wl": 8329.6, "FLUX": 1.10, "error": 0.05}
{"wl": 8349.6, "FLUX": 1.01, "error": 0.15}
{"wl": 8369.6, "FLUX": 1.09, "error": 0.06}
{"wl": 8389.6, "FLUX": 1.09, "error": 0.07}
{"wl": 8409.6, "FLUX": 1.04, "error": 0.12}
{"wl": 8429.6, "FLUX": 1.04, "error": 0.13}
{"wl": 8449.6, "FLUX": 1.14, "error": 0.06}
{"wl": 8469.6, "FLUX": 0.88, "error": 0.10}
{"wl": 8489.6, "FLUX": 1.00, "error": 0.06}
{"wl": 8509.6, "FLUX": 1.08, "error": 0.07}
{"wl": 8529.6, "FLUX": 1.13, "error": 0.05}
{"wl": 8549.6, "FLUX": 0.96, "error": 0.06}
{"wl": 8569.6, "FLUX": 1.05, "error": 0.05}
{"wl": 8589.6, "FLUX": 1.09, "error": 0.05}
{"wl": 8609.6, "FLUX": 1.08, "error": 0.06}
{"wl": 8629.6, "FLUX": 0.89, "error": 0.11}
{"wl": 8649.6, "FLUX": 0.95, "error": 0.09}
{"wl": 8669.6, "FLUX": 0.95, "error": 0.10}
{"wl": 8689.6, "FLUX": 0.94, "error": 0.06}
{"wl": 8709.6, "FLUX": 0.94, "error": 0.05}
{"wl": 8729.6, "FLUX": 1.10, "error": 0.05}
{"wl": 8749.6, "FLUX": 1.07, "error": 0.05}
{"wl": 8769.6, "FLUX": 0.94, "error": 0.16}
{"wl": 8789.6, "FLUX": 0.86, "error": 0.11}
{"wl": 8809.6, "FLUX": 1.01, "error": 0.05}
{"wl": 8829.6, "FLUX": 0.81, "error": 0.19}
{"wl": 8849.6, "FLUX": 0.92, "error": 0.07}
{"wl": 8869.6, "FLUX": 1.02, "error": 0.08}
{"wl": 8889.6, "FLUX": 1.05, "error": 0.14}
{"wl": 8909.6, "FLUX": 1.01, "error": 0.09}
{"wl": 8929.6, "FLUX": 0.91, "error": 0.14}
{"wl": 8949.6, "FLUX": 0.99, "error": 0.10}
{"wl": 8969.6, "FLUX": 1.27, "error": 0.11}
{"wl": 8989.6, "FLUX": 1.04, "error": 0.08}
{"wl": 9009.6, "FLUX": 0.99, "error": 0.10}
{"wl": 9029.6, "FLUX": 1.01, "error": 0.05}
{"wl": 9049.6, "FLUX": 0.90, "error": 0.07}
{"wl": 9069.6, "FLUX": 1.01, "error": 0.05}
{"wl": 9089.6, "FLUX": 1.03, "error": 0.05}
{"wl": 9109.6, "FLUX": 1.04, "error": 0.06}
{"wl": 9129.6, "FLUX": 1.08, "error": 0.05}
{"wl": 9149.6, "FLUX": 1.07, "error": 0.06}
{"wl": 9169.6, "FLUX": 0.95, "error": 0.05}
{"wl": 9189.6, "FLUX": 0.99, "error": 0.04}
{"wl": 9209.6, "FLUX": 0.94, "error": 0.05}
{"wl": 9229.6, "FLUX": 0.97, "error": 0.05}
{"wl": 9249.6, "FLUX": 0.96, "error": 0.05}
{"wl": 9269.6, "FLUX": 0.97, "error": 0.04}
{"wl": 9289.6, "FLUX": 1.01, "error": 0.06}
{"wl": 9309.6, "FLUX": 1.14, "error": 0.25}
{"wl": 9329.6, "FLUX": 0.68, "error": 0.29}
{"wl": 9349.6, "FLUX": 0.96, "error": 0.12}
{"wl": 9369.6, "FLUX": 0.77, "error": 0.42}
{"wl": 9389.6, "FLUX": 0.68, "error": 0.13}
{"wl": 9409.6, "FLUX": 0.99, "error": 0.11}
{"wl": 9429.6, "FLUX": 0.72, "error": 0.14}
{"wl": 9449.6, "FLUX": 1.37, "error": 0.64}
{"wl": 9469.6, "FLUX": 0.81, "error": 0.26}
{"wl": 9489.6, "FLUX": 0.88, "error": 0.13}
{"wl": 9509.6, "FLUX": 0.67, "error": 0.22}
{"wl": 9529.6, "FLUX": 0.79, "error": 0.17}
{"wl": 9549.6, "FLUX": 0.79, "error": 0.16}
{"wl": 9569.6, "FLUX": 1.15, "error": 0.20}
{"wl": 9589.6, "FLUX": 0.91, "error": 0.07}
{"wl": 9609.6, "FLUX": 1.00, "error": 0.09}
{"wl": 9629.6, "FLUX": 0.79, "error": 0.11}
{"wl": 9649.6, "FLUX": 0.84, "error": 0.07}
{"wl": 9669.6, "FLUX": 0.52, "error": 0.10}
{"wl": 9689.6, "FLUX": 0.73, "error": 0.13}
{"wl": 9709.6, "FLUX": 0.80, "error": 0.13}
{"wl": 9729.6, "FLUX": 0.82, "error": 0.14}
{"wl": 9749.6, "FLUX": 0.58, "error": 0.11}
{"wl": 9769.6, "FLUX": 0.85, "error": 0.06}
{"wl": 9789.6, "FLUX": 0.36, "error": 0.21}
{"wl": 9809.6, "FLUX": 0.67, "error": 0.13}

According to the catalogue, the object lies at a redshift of 0.11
